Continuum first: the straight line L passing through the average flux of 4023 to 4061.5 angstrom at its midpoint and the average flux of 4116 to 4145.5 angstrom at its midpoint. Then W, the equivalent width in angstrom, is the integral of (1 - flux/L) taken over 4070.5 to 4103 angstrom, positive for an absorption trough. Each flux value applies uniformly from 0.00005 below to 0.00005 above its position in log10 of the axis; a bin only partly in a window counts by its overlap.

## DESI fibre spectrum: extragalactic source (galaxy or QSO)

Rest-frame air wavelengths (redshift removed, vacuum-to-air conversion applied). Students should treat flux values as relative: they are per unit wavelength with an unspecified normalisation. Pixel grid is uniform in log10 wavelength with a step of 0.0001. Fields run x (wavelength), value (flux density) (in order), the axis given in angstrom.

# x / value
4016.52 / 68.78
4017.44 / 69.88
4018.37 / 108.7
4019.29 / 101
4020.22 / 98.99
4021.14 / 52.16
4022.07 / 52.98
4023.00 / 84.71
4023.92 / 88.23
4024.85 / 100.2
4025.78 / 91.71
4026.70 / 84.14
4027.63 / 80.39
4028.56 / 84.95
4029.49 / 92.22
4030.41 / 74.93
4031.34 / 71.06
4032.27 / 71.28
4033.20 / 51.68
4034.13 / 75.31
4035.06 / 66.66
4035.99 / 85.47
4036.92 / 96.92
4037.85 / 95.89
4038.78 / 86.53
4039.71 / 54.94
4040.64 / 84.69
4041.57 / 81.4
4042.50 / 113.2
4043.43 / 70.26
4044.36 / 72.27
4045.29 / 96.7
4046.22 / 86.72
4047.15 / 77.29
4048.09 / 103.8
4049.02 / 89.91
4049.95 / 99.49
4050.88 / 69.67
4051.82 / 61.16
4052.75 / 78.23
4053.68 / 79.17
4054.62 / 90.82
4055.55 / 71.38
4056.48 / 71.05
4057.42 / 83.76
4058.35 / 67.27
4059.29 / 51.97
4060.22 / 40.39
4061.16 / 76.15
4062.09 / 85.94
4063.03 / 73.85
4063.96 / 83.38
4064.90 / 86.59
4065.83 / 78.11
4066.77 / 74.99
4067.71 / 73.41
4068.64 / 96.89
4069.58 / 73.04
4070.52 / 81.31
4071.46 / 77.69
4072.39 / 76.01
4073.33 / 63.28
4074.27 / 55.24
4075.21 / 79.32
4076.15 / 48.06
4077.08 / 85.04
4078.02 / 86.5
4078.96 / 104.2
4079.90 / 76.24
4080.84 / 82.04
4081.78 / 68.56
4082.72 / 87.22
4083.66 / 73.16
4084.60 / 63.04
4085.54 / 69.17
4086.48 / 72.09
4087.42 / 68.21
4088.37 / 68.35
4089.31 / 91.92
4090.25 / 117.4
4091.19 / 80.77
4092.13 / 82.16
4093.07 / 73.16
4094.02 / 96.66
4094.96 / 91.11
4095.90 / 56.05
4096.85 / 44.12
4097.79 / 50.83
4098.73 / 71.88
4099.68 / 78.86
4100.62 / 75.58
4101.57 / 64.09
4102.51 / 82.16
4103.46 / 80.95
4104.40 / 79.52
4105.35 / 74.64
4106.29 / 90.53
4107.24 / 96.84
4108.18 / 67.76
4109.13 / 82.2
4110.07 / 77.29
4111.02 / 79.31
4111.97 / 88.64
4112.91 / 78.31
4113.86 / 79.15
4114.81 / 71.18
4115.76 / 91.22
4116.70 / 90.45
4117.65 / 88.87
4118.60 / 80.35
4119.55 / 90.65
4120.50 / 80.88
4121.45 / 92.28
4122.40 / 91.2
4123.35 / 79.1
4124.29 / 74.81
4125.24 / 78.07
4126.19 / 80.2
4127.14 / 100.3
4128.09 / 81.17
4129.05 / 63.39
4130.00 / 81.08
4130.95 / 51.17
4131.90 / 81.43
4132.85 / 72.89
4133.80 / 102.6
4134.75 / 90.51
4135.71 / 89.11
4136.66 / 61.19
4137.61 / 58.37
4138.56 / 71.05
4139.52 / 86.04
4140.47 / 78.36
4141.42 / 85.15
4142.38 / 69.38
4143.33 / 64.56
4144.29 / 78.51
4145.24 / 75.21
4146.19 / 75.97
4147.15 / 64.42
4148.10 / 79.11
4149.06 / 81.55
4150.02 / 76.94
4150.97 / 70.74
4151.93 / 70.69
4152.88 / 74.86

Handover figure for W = 1.8 angstrom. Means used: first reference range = 79.8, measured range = 75.4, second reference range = 79.7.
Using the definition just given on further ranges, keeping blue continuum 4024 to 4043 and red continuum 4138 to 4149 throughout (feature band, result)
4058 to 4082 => 1.5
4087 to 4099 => 0.3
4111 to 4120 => -0.8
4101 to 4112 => -0.3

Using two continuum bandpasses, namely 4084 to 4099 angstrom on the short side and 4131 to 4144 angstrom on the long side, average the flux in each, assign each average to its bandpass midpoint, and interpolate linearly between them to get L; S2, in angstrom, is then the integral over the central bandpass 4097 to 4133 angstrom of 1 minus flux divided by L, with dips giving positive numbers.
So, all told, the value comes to -1.6 angstrom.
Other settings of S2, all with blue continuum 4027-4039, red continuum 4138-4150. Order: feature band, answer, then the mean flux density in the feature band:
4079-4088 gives 0.34 angstrom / 74.7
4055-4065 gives 0.87 angstrom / 71.6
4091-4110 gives 0.28 angstrom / 76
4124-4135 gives -0.51 angstrom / 79.7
